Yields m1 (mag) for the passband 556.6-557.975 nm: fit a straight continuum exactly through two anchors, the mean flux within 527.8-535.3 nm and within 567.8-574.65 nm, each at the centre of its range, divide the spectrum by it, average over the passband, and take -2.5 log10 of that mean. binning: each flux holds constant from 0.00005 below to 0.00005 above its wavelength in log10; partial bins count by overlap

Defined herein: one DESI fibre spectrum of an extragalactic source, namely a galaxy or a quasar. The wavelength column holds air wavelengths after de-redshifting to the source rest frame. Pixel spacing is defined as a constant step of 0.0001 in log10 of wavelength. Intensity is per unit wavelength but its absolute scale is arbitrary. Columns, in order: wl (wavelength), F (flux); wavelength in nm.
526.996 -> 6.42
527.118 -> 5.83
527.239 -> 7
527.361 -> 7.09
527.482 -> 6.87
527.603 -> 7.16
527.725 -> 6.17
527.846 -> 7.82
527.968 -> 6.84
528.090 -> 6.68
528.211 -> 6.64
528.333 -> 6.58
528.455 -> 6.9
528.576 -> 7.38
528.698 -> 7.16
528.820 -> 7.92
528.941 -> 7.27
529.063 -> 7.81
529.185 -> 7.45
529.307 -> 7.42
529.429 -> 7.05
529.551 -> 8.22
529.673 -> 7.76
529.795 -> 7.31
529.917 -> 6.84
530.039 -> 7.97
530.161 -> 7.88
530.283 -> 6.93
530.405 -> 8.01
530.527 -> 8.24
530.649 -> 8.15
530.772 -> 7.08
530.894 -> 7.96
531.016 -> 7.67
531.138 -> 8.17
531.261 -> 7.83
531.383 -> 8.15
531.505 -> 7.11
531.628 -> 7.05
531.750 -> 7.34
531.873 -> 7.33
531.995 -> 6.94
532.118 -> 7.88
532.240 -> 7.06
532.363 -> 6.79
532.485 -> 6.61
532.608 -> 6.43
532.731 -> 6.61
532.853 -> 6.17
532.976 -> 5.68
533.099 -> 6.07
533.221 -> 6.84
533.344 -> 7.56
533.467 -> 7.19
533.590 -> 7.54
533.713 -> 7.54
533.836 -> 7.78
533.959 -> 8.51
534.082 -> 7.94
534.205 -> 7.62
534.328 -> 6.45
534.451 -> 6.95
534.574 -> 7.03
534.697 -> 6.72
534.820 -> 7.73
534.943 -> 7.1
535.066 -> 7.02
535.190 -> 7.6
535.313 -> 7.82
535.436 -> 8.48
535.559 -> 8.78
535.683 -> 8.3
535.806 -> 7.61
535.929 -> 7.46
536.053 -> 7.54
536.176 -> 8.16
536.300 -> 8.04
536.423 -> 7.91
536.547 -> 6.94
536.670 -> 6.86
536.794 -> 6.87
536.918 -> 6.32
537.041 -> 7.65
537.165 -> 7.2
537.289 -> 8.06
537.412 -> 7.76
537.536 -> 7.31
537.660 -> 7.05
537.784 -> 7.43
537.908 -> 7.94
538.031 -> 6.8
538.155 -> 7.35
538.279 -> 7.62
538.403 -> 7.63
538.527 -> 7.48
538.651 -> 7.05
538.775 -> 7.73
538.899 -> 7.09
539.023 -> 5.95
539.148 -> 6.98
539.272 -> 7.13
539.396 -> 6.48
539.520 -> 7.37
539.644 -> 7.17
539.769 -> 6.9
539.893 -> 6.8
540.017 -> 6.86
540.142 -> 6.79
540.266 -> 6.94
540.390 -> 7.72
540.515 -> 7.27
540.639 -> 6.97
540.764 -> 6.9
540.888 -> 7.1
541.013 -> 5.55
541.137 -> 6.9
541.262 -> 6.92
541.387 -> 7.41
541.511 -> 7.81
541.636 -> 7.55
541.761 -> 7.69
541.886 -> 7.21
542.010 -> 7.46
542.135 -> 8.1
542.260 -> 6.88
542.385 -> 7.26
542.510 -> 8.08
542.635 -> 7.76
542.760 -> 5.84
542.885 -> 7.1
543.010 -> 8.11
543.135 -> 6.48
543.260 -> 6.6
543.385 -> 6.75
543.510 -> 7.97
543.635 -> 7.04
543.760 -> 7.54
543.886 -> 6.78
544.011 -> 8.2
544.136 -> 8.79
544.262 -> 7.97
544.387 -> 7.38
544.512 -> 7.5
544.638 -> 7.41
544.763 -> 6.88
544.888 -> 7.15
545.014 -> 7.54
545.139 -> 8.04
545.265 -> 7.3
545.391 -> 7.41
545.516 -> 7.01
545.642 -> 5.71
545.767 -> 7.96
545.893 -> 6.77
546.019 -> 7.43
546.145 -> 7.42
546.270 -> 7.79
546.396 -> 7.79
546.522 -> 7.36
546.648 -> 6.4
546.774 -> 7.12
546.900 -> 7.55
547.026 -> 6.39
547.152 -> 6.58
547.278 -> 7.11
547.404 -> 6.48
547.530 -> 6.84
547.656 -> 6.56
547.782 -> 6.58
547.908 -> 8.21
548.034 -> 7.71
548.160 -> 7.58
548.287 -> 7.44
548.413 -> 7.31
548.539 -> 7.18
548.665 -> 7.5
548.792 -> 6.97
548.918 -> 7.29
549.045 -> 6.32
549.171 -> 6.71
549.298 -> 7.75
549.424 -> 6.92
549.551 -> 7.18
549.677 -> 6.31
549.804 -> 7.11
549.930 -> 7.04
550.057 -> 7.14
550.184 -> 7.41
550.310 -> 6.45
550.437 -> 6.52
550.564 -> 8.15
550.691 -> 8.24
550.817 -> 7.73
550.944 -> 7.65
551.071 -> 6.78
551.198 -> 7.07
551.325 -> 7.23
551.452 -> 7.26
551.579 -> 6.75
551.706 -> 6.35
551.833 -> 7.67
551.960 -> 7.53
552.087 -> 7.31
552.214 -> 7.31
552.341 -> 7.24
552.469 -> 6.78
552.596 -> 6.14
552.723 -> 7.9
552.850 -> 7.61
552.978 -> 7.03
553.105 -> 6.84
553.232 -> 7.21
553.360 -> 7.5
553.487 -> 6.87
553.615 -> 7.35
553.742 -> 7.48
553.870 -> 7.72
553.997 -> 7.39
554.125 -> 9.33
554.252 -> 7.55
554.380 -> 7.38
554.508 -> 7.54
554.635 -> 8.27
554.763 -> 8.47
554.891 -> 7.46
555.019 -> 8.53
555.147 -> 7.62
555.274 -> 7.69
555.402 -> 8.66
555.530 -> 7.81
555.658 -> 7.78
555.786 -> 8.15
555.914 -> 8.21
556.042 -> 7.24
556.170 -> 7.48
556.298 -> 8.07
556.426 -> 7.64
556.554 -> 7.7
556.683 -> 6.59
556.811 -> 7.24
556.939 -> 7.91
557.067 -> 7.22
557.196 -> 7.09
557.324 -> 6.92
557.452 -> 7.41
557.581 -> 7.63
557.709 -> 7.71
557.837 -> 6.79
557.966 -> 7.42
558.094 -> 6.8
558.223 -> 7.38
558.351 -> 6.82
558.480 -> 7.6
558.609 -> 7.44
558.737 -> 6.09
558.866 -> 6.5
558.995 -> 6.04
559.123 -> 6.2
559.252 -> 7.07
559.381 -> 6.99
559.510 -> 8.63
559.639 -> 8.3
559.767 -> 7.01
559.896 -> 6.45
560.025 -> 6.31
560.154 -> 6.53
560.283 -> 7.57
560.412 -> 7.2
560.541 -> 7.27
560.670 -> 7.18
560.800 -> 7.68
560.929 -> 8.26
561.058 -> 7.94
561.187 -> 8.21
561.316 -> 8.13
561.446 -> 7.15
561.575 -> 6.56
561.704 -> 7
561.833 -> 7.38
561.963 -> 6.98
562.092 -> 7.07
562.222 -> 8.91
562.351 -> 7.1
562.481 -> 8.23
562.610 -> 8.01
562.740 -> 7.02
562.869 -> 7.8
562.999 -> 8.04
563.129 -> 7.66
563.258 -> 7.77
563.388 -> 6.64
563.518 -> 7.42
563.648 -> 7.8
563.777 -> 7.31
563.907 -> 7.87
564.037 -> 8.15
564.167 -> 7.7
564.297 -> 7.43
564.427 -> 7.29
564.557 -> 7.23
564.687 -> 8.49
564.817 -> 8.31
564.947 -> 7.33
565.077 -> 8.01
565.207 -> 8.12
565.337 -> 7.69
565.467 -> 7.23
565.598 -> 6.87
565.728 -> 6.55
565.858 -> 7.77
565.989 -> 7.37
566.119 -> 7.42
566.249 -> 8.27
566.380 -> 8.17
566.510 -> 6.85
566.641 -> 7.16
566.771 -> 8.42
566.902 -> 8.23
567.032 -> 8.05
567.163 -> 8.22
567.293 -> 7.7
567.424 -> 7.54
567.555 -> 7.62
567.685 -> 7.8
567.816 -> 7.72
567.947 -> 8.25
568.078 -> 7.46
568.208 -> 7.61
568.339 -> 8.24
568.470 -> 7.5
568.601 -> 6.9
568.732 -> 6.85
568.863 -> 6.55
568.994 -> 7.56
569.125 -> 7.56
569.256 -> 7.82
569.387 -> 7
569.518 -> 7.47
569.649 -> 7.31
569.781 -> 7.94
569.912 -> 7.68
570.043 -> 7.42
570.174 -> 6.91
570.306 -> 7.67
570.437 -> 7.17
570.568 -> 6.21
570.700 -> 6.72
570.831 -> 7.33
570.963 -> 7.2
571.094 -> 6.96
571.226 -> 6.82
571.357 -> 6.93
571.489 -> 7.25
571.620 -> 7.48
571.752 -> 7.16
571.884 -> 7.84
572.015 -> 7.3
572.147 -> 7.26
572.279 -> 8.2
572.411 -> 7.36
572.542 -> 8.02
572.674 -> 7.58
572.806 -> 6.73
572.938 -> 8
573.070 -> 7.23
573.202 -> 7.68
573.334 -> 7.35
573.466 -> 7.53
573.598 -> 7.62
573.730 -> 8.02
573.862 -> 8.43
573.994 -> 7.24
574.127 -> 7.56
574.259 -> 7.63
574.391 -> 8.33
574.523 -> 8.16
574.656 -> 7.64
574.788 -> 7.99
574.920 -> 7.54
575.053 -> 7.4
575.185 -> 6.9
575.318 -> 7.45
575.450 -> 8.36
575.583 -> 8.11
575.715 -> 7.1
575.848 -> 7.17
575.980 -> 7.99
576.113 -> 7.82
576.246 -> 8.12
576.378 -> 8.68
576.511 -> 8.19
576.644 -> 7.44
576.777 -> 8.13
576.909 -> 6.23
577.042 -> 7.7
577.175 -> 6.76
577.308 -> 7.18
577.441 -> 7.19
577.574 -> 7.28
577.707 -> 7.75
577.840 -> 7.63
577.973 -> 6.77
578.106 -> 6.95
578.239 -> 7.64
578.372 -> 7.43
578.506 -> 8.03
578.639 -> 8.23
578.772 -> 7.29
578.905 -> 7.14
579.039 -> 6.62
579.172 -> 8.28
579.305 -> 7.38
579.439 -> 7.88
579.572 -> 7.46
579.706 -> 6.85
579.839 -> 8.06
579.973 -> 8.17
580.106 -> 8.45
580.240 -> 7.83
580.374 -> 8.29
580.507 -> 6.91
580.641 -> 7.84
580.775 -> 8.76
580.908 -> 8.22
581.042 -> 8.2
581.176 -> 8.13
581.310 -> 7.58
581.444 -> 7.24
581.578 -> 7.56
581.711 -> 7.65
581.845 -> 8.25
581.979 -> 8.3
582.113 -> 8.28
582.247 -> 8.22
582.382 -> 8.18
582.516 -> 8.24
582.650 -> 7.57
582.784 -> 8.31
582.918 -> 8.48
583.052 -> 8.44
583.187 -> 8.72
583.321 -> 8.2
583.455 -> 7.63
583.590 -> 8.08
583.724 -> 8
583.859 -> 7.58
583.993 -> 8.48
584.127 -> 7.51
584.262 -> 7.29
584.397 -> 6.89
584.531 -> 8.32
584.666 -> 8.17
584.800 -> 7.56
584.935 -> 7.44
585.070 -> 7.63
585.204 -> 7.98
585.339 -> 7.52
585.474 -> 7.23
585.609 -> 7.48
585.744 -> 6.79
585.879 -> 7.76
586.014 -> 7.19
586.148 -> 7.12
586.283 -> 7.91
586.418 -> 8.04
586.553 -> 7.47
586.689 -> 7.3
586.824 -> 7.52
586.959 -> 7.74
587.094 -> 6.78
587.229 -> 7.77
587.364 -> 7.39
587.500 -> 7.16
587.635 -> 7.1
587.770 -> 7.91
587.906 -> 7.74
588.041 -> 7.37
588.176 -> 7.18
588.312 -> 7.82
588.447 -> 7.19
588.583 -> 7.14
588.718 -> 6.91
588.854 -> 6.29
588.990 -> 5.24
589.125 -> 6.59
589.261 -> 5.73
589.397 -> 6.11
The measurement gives 0.02 mag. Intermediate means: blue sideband 7.3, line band 7.26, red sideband 7.46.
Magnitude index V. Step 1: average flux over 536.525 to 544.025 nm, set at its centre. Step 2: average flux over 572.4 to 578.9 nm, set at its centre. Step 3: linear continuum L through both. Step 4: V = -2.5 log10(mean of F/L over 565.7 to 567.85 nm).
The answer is -0.03 mag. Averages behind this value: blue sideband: 7.18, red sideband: 7.6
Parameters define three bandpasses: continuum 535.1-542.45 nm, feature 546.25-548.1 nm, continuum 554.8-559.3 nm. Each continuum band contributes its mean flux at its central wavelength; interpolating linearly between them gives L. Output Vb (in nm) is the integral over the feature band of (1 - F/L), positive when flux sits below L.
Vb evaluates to 0.07 nm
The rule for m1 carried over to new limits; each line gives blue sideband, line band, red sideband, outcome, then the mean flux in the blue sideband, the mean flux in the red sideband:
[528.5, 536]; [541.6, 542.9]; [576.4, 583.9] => 0.019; 7.41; 7.77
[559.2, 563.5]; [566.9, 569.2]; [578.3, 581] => -0.007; 7.46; 7.76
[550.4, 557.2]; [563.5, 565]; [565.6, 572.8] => -0.033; 7.51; 7.46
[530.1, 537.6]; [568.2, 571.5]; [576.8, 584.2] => 0.064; 7.4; 7.77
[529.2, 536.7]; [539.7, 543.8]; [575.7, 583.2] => 0.049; 7.42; 7.76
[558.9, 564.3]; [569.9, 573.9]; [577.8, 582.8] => 0.035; 7.42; 7.78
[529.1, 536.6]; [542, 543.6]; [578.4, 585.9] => 0.039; 7.43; 7.83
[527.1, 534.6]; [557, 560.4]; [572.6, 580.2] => 0.059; 7.25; 7.61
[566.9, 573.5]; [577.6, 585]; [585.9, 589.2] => -0.072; 7.44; 7.25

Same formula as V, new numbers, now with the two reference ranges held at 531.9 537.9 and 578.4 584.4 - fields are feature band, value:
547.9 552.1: 0.04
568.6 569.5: 0.08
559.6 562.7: 0.03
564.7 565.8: 0.02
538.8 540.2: 0.07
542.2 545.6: 0.01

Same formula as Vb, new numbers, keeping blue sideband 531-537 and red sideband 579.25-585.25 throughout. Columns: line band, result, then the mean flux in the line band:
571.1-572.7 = 0.078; 7.41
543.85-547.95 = 0.121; 7.25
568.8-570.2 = 0.065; 7.4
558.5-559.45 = 0.119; 6.67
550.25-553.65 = 0.155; 7.2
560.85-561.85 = 0.009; 7.6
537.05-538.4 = -0.017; 7.47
